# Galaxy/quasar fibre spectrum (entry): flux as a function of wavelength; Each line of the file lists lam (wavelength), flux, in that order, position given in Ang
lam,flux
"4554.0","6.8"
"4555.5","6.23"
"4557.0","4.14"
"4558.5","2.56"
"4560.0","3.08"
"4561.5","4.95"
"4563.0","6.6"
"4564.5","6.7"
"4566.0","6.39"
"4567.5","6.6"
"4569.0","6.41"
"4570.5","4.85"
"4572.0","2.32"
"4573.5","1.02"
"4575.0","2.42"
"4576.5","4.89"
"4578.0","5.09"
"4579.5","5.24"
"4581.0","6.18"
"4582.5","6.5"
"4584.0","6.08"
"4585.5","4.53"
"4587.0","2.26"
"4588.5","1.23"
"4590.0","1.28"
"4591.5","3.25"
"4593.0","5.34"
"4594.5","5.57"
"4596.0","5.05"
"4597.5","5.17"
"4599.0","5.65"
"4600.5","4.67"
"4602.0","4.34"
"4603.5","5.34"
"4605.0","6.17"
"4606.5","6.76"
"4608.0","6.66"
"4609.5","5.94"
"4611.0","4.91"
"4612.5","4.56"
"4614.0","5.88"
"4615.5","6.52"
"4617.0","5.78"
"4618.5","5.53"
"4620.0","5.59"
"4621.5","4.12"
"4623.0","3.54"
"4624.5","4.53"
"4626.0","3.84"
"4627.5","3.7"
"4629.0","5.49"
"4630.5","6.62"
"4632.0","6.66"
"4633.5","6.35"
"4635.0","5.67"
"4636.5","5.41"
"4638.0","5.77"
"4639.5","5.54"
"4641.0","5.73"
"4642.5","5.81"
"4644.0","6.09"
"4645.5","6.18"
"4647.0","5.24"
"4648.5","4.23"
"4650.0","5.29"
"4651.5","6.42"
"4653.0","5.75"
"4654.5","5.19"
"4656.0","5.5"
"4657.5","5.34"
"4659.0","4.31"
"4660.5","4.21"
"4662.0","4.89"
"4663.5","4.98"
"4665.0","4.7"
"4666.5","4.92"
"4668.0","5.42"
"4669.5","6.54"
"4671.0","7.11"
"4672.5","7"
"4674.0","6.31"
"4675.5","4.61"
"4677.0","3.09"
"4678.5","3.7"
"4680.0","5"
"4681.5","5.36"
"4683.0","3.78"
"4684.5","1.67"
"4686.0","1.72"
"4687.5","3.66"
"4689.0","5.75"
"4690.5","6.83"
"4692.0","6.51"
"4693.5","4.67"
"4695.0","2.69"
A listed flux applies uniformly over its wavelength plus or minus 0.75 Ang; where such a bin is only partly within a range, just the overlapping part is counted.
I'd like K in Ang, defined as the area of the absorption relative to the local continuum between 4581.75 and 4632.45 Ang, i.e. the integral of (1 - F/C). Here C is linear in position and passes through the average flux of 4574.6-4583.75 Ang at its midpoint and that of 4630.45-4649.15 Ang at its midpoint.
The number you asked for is 4.7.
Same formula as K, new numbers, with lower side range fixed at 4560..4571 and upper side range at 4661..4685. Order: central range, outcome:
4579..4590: 2.70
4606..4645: -0.87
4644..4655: -0.74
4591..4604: 1.53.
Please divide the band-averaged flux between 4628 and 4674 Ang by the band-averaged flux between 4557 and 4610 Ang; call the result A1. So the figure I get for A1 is 1.18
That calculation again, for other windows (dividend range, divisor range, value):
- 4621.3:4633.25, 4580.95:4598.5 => 1.14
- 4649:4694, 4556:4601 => 1.10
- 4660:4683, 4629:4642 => 0.87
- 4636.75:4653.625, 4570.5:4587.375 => 1.31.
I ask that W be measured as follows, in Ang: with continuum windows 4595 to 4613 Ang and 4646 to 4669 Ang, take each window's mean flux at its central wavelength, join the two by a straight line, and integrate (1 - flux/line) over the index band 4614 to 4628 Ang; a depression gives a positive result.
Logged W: 1.2 Ang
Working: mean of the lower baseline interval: 5.45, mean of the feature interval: 4.87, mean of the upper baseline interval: 5.12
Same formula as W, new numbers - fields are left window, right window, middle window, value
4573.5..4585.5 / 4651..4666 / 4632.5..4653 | -2.5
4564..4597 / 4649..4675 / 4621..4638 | -0.1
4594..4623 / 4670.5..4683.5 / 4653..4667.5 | 0.6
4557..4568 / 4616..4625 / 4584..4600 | 3.1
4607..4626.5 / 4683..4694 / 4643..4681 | -5.0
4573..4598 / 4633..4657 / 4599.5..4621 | -3.6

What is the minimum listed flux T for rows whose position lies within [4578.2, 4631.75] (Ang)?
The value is 1.23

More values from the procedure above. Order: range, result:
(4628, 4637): 5.41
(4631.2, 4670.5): 4.21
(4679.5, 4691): 1.67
